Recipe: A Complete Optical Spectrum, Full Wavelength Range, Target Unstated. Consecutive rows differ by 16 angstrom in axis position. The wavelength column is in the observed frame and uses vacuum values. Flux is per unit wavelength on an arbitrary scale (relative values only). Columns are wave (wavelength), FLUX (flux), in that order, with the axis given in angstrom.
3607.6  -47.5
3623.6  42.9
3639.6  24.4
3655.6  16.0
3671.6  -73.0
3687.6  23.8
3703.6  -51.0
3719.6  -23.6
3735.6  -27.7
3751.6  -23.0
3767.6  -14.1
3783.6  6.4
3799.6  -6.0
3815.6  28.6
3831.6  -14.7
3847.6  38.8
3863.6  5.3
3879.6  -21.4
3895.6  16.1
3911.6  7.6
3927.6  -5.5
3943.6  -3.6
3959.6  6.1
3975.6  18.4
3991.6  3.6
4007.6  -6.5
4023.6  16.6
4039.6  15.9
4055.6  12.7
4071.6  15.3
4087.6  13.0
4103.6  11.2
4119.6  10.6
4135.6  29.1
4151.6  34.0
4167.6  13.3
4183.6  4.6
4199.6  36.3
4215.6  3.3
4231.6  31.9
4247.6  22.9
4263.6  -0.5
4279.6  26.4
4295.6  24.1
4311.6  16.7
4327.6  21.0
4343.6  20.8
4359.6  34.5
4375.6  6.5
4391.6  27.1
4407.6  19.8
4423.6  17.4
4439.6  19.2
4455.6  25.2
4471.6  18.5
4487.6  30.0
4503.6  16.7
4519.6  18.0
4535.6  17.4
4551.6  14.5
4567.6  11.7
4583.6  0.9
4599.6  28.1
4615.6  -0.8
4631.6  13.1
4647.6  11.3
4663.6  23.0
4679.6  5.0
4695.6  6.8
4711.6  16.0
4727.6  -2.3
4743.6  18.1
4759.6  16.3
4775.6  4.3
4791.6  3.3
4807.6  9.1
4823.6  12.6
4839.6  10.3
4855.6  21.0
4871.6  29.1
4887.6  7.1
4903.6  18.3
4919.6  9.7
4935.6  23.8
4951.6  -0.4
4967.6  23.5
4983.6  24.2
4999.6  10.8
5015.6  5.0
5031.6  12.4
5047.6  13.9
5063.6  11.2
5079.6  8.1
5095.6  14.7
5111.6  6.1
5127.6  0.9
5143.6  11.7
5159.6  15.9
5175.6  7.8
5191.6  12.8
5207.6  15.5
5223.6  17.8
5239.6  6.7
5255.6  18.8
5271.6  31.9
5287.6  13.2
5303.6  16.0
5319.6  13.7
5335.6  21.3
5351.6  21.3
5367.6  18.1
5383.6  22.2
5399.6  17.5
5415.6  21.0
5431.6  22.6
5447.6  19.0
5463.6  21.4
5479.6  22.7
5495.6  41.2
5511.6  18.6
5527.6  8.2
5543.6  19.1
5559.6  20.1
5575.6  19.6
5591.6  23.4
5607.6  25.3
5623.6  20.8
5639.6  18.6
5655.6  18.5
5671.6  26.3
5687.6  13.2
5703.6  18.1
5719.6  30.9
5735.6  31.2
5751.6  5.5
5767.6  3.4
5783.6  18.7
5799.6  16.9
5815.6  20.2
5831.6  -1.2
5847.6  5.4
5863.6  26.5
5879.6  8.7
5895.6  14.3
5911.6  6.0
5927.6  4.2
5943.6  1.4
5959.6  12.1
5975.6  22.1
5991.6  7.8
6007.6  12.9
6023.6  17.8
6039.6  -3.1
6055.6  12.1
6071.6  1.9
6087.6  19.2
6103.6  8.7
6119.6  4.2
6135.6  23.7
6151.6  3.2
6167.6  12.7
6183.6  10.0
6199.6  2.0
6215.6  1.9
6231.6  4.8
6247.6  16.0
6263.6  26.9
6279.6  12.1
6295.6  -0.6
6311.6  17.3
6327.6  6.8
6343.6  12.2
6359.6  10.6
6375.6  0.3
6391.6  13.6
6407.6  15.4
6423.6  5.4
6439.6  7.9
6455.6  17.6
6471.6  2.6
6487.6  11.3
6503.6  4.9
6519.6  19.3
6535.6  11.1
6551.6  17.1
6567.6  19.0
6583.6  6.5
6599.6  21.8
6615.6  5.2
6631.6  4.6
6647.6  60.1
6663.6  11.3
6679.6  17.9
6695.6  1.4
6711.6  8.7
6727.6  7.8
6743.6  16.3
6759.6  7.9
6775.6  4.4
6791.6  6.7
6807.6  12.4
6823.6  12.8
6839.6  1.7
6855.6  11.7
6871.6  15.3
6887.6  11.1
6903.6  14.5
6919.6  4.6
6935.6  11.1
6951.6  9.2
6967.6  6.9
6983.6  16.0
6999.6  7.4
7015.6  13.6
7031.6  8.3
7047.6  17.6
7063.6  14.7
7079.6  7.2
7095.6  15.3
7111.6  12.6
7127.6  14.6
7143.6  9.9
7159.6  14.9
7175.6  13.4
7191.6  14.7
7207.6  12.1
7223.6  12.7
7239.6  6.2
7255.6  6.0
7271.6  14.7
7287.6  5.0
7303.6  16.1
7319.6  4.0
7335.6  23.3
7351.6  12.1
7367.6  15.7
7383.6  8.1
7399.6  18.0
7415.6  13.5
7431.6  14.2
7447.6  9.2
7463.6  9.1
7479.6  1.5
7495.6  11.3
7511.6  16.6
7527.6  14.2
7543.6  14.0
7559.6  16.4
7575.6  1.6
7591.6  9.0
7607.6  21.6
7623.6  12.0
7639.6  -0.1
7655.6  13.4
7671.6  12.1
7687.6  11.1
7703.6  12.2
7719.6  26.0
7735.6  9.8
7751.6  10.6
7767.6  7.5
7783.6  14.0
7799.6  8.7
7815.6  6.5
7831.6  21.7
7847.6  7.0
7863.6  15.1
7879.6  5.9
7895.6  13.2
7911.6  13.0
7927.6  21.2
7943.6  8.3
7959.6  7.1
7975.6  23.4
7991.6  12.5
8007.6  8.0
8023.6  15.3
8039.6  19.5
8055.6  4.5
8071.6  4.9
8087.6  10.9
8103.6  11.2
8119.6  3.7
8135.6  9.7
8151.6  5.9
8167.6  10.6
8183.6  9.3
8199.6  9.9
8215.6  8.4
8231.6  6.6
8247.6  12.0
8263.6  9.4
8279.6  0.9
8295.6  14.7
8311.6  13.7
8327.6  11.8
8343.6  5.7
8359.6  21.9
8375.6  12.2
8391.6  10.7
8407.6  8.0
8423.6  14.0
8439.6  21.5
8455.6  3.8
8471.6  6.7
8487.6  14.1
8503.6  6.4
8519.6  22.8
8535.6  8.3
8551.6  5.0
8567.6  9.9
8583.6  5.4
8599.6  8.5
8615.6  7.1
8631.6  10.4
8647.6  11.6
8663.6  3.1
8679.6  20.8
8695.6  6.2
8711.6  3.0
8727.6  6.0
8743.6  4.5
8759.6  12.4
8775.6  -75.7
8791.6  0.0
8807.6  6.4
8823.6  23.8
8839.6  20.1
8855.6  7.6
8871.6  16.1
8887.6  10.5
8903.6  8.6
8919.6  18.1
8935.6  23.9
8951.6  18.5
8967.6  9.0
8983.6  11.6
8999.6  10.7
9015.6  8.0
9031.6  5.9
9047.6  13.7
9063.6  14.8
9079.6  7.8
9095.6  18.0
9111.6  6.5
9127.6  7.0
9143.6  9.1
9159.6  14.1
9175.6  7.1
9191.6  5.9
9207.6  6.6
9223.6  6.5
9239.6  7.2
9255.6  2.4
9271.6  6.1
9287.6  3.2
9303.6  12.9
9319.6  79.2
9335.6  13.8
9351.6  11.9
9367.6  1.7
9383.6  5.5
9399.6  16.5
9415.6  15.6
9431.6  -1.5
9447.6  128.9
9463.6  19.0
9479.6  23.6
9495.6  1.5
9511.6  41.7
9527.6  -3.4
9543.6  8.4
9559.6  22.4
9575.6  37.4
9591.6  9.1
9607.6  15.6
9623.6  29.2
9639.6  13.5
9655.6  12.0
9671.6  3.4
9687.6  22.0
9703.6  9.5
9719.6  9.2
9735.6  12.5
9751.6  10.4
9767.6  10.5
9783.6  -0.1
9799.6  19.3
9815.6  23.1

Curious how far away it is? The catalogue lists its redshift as 0.784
